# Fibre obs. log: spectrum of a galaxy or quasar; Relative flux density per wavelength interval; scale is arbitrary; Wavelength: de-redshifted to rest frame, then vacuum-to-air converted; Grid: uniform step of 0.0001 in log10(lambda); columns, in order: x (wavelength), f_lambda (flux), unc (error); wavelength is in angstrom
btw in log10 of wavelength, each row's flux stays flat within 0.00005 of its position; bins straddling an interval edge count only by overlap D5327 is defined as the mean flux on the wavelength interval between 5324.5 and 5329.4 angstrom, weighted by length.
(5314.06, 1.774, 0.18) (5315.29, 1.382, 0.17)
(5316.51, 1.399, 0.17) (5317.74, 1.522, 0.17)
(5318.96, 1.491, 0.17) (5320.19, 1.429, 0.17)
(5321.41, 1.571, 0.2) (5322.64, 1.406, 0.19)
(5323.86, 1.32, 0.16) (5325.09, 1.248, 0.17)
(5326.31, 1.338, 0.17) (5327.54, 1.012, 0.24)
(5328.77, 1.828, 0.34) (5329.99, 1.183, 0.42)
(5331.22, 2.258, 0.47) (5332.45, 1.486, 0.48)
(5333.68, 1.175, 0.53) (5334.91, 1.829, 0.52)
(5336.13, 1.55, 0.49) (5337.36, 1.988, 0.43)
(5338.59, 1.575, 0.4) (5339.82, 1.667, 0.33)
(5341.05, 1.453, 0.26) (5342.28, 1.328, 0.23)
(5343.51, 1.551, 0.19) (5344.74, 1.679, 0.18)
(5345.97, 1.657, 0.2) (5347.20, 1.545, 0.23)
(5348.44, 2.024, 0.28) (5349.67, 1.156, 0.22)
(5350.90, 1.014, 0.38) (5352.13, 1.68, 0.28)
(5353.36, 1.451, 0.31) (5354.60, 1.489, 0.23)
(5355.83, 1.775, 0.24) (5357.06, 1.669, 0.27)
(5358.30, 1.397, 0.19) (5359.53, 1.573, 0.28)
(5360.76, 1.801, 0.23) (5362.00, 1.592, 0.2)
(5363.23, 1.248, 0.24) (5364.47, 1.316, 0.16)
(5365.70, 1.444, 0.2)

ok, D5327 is 1.36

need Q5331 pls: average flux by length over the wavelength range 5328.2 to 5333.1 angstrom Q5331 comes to 1.68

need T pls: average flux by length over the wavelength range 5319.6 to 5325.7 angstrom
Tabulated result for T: 1.4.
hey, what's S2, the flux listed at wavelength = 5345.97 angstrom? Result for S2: 1.657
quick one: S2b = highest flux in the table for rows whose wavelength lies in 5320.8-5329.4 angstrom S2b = 1.828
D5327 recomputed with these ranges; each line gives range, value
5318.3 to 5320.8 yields 1.46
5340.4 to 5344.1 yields 1.45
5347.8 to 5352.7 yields 1.47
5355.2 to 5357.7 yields 1.72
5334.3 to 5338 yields 1.79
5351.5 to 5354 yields 1.56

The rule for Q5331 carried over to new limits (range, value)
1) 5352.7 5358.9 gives 1.56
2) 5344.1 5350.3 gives 1.61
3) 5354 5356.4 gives 1.63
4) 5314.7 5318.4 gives 1.44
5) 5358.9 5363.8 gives 1.56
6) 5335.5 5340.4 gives 1.7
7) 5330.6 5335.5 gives 1.68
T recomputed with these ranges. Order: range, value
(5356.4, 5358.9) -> 1.54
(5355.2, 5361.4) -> 1.64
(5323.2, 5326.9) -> 1.31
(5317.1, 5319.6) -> 1.5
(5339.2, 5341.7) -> 1.56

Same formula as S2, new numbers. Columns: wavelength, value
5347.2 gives 1.545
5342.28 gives 1.328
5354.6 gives 1.489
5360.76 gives 1.801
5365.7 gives 1.444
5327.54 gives 1.012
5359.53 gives 1.573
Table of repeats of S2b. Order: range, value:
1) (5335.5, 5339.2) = 1.988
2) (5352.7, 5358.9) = 1.775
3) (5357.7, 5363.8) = 1.801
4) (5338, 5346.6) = 1.679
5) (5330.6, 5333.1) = 2.258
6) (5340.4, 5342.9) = 1.453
